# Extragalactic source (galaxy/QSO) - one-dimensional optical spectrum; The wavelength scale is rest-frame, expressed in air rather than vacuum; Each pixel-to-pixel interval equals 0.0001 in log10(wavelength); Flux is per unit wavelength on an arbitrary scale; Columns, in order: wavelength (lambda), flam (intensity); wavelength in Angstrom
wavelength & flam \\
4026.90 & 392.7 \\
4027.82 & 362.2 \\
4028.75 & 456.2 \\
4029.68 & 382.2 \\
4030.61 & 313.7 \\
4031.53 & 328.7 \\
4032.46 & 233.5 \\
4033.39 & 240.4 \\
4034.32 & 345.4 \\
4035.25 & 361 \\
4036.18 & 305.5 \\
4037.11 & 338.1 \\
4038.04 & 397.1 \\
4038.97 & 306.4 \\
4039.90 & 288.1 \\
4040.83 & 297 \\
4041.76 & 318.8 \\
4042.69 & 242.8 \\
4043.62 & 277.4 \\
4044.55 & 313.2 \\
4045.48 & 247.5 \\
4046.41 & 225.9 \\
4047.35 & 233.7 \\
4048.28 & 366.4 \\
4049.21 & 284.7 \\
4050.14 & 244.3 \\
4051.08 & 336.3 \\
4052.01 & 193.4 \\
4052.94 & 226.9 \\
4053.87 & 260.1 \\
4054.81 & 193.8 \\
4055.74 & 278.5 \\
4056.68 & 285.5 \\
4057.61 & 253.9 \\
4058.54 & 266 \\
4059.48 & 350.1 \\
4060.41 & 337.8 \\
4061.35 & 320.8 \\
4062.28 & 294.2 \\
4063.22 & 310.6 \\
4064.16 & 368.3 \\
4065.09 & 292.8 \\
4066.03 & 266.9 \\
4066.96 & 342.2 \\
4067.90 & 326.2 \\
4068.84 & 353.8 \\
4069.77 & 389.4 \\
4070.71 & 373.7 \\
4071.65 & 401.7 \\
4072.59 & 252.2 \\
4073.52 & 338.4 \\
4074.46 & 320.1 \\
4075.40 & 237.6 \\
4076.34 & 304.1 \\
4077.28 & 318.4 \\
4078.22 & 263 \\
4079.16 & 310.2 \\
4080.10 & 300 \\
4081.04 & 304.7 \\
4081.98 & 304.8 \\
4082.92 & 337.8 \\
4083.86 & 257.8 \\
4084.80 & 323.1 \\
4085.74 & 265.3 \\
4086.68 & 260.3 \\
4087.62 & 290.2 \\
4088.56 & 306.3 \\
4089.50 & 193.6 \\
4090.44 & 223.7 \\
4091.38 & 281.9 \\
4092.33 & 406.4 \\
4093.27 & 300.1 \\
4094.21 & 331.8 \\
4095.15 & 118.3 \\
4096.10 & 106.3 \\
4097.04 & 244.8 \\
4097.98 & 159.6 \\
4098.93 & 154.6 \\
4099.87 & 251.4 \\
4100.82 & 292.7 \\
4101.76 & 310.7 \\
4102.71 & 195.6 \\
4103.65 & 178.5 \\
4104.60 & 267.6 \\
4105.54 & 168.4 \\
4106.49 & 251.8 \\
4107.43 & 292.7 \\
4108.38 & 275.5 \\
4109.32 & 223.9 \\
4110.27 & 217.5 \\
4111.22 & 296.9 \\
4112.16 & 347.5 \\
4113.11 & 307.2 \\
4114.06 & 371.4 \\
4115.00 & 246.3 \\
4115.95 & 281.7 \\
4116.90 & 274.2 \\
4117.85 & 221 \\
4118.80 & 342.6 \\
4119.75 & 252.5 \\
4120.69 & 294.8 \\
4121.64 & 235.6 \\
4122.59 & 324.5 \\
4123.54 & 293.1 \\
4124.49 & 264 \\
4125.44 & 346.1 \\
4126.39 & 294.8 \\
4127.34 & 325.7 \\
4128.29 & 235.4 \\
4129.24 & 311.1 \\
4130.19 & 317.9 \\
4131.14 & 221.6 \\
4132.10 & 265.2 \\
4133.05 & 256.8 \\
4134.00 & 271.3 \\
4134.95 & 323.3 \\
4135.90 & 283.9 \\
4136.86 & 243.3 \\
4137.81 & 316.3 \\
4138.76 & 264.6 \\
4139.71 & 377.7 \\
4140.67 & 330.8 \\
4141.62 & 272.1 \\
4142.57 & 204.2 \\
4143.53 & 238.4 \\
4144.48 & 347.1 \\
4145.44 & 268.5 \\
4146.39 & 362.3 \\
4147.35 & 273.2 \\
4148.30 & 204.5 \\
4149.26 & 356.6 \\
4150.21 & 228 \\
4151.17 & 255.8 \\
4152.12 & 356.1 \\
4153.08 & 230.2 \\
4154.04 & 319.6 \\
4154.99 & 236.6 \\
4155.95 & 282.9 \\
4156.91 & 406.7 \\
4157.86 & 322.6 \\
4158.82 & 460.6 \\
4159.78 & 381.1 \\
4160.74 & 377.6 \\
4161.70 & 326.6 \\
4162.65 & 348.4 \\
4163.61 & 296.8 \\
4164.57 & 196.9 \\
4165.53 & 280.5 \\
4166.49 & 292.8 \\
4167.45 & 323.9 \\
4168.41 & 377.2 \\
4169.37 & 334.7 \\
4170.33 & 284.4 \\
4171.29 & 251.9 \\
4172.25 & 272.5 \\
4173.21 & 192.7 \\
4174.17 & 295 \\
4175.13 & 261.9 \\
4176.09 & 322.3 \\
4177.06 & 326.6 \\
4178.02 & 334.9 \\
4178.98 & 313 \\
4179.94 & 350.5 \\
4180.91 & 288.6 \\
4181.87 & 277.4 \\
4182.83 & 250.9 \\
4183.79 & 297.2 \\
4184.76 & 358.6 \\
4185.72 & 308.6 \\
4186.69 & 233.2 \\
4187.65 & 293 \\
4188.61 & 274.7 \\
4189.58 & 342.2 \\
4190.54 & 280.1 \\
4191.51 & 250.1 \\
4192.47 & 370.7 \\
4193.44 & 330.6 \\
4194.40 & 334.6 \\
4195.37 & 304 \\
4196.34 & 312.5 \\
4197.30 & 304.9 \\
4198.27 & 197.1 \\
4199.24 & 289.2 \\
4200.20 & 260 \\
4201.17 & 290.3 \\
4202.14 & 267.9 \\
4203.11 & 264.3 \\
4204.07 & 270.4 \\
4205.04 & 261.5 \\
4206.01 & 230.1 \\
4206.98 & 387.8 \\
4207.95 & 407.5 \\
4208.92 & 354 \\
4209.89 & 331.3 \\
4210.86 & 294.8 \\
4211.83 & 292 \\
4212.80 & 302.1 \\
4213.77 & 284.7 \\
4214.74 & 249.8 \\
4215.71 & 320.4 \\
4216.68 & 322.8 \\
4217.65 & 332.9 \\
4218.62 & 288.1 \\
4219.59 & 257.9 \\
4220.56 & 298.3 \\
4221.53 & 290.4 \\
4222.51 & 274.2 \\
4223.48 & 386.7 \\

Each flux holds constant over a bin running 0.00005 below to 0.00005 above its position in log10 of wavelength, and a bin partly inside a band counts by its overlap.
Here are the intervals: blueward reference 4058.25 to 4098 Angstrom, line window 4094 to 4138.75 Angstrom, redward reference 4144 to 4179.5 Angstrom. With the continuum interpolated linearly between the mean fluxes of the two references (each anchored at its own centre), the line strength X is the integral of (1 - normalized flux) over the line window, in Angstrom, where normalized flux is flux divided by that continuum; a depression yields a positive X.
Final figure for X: 5.48 Angstrom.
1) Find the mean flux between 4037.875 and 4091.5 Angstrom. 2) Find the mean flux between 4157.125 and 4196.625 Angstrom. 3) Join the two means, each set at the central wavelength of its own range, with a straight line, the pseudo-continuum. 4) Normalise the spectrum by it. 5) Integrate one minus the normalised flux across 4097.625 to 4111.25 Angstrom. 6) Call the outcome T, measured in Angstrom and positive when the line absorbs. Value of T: 2.9 Angstrom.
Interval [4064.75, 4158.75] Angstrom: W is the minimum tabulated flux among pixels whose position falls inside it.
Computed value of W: 106.3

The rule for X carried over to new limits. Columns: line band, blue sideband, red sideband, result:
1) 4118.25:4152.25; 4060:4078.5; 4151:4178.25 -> 2.8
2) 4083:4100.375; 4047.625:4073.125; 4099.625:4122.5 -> 1.9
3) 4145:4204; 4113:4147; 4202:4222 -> -0.9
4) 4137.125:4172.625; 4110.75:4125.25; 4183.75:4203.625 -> -1.4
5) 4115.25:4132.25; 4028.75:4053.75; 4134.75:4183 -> 0.9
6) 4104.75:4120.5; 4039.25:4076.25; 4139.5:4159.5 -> 1.3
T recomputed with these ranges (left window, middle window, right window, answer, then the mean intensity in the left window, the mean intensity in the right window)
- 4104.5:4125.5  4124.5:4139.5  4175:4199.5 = -0.19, 277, 301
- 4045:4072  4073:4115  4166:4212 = 4.15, 297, 299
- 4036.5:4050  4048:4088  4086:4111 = -4.29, 294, 243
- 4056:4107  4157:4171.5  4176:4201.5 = -1.56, 283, 299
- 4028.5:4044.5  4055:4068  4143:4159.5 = 0.44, 318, 304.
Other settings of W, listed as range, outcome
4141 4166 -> 196.9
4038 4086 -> 193.4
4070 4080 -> 237.6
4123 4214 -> 192.7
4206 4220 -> 230.1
